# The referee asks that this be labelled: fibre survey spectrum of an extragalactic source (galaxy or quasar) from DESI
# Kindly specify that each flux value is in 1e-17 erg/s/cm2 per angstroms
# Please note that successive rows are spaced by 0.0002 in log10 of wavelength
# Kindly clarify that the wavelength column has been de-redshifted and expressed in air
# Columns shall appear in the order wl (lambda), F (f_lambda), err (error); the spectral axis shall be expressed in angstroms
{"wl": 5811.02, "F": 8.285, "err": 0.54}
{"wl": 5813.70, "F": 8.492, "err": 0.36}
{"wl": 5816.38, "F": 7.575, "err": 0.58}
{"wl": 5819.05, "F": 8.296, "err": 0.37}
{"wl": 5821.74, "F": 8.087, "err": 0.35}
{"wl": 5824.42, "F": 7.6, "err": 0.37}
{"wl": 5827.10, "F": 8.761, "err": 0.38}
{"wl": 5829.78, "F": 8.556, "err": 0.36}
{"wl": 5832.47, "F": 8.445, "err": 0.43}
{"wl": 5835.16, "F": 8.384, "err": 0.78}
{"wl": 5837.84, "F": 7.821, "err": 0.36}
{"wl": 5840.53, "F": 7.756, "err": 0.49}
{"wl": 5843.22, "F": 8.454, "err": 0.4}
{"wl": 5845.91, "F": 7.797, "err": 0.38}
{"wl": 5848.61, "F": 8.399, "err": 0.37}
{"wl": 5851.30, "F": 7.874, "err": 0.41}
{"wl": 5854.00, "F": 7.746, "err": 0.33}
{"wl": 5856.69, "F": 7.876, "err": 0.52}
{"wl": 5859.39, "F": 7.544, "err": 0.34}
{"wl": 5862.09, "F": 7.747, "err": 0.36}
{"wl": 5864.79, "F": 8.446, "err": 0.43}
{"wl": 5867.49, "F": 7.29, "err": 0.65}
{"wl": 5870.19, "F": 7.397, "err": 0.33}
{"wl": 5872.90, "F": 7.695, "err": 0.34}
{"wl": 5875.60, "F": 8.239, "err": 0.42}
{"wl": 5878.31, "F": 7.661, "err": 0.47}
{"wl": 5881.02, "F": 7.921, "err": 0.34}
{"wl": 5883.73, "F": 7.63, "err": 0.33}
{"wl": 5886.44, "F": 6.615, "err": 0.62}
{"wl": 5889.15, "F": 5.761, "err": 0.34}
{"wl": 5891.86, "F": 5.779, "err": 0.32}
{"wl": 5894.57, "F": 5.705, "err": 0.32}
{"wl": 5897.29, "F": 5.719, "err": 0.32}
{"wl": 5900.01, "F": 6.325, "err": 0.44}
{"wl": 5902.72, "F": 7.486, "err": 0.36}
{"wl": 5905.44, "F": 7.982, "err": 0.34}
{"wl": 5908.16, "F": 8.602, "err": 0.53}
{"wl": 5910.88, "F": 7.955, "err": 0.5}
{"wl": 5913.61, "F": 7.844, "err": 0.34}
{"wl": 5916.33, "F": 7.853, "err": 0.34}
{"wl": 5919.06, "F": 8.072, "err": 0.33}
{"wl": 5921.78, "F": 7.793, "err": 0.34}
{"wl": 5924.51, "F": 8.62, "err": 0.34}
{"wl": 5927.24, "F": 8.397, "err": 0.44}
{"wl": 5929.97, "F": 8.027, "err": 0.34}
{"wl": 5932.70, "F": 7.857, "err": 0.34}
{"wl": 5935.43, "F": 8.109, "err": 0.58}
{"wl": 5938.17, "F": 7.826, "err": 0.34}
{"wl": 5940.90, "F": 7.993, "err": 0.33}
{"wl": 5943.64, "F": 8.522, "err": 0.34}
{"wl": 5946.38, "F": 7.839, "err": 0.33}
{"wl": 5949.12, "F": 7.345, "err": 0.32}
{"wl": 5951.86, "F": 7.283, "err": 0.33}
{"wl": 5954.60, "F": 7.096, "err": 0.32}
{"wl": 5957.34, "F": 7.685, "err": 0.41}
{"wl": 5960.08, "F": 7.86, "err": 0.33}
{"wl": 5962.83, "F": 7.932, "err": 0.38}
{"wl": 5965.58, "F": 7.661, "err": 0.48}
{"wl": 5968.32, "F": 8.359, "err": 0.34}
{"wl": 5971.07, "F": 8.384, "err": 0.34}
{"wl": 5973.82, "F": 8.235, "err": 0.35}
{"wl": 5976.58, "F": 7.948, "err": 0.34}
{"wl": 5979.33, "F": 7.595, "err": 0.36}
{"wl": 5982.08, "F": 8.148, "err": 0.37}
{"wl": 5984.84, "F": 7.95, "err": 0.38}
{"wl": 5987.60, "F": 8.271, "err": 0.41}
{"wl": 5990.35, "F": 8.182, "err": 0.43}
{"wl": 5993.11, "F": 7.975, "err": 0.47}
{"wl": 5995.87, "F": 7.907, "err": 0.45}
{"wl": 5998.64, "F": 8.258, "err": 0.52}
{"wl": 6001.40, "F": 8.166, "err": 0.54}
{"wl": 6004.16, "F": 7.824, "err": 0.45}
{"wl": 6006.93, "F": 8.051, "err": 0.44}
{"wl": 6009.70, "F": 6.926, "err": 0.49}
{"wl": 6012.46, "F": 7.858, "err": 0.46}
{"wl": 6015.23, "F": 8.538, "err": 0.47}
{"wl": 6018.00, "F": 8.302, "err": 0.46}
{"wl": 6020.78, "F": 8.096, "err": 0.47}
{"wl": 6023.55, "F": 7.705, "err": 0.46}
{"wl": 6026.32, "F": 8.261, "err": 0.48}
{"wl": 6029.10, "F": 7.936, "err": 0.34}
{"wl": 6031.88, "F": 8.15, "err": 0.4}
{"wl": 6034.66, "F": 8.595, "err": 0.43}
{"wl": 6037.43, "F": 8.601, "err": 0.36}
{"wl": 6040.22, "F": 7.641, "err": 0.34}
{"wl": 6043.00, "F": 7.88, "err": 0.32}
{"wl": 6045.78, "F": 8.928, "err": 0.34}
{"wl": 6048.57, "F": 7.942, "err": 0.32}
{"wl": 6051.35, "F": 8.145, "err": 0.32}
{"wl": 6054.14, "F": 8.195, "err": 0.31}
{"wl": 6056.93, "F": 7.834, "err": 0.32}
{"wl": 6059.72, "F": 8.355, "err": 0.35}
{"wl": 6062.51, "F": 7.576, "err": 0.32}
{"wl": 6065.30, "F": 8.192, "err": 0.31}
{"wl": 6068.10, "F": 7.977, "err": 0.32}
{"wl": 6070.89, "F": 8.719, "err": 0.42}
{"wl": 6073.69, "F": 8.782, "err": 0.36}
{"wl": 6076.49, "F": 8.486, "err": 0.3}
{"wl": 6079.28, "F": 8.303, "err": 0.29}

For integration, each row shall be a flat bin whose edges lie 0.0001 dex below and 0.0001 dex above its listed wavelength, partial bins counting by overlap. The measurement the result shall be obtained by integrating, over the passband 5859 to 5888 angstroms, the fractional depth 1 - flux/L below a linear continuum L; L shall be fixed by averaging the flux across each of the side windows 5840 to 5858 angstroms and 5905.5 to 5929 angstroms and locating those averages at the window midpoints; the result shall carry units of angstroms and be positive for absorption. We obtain 1.4 angstroms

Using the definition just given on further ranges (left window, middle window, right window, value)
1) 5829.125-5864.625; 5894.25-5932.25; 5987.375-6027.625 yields 1.7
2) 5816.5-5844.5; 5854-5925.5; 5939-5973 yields 5.2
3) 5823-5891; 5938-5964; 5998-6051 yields 0.7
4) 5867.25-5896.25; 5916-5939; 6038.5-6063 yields -2.4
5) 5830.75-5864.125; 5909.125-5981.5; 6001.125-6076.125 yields 1.2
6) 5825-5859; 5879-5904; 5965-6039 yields 4.7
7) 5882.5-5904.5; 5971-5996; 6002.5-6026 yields -1.7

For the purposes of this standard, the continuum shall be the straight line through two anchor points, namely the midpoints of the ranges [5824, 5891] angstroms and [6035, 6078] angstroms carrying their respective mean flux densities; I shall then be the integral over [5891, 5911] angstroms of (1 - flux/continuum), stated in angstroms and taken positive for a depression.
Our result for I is 2.5 angstroms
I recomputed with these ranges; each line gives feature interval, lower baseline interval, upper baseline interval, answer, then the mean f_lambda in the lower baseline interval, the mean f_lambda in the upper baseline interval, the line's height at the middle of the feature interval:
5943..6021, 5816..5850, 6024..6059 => 2.3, 8.17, 8.17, 8.17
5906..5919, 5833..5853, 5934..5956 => -0.3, 8.08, 7.75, 7.86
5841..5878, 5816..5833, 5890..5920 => -0.5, 8.21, 7.18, 7.76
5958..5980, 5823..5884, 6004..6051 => 0.1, 7.96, 8.08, 8.04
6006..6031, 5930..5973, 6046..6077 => 0.3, 7.86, 8.22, 8.08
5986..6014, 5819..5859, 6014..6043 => 0.7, 8.1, 8.16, 8.16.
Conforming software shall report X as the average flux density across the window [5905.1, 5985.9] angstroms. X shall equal 7.96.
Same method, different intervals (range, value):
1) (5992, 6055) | 8.08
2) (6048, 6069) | 8.03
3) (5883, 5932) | 7.35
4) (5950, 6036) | 7.97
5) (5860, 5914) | 7.28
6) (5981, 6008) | 8.07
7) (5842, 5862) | 7.94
